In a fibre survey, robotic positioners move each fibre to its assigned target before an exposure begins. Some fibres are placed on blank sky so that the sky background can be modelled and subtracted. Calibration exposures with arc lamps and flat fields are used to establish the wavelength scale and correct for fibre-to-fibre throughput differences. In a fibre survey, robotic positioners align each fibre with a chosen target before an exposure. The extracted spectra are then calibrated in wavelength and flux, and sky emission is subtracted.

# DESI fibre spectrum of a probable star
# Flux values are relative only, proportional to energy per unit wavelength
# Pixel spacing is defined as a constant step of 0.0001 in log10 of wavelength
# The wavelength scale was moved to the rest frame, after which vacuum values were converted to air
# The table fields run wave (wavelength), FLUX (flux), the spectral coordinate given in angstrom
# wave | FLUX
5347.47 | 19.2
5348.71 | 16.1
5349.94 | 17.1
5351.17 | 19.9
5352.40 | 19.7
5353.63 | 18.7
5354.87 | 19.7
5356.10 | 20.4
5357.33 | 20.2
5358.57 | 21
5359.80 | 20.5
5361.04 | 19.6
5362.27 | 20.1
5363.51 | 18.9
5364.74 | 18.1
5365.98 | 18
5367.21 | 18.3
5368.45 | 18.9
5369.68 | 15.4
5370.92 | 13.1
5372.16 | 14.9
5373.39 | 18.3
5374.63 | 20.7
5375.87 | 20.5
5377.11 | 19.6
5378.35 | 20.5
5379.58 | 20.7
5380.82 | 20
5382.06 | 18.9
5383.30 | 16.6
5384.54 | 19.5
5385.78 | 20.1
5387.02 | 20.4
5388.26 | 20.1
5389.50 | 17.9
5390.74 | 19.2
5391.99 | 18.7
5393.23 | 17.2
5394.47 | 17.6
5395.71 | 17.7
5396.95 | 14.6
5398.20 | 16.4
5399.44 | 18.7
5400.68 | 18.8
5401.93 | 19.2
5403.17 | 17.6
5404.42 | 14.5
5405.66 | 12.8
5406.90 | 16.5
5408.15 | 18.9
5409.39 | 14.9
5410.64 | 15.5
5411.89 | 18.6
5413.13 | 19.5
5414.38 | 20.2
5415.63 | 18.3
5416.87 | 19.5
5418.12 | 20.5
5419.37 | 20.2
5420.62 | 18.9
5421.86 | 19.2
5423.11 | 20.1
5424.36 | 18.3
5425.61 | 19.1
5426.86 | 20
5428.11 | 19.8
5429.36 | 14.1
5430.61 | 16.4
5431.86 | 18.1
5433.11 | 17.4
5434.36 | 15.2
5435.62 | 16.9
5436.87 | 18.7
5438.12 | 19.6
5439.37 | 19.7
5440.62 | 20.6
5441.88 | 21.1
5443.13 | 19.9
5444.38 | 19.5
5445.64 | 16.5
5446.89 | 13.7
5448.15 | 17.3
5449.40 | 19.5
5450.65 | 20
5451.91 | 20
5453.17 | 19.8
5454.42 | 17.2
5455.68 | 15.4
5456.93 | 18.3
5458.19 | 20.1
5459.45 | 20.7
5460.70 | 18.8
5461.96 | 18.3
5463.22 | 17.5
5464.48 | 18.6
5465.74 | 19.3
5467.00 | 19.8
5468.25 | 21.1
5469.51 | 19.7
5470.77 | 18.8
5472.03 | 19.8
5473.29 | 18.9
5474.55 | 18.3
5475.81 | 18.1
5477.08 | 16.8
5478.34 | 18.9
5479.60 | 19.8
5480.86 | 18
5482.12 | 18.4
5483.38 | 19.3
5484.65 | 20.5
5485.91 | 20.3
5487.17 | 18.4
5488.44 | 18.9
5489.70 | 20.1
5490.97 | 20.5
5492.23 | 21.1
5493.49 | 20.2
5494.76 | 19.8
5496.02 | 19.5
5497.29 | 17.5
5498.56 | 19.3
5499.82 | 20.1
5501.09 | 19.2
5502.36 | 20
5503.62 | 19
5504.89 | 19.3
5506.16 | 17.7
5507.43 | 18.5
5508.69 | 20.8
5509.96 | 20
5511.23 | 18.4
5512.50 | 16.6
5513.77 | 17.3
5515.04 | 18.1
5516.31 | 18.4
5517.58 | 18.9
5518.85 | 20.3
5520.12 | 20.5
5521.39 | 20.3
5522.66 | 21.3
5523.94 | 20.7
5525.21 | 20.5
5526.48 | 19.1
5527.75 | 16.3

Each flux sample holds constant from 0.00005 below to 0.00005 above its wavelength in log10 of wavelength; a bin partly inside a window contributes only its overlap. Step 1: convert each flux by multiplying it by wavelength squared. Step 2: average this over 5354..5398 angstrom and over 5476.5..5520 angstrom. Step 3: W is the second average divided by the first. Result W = 1.1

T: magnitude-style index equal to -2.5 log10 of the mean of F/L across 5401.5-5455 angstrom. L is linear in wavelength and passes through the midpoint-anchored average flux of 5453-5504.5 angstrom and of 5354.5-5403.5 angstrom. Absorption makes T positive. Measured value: 0.040 mag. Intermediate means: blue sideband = 18.7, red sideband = 19.1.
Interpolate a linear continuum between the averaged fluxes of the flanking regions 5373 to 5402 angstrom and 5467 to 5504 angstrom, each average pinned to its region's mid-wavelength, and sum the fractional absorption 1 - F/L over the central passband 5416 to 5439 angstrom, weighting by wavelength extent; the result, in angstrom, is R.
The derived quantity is 0.7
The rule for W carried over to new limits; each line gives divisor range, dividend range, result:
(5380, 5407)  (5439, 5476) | 1.08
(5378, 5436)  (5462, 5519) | 1.08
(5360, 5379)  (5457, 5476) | 1.08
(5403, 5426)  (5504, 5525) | 1.10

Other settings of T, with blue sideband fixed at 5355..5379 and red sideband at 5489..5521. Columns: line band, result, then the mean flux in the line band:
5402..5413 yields 0.15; 16.5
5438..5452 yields 0.01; 18.9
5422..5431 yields 0.04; 18.3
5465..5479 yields 0.01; 19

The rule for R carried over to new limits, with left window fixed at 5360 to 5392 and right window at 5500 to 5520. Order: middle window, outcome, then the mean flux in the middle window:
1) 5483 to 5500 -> -0.71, 19.7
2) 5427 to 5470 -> 0.76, 18.5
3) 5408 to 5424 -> 0.01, 18.8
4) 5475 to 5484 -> 0.19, 18.5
